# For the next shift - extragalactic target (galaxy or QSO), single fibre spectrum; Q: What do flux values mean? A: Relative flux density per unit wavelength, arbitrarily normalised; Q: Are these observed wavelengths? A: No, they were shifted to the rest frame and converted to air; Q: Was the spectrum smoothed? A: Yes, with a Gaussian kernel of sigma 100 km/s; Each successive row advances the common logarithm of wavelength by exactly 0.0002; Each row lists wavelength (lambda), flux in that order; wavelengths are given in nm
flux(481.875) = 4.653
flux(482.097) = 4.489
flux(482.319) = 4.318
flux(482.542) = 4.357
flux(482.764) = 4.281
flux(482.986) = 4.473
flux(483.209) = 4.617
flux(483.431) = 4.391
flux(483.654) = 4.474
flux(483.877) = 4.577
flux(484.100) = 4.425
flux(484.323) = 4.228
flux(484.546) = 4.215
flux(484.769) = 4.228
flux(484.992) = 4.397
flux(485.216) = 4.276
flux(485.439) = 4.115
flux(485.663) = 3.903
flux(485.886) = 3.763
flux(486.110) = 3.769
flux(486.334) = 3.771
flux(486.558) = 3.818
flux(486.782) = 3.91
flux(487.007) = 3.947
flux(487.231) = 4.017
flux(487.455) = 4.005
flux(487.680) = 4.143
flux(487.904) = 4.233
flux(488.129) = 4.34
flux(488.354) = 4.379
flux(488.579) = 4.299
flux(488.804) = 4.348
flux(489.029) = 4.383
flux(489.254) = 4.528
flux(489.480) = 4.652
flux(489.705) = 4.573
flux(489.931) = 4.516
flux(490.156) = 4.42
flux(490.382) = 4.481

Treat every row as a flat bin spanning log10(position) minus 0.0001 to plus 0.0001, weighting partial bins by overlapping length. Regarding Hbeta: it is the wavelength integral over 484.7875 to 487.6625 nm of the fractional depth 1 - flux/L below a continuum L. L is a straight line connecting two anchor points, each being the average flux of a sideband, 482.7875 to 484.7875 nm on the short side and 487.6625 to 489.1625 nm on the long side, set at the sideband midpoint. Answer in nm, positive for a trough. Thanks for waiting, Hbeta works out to 0.25 nm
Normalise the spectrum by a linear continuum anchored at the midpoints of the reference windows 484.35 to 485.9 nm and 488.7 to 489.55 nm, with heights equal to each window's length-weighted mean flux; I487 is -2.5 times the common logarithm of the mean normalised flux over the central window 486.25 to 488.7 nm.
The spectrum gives 0.067 mag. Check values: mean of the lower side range 4.16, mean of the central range 4.08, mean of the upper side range 4.47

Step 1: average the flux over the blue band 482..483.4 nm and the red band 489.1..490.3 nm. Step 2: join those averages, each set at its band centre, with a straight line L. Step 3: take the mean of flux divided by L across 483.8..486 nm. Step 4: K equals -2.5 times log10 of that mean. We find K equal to 0.062 mag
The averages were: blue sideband 4.42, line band 4.21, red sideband 4.53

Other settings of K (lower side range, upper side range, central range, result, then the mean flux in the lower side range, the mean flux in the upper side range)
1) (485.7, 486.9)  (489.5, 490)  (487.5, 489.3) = -0.01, 3.81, 4.57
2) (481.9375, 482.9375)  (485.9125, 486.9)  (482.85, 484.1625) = -0.07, 4.38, 3.81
